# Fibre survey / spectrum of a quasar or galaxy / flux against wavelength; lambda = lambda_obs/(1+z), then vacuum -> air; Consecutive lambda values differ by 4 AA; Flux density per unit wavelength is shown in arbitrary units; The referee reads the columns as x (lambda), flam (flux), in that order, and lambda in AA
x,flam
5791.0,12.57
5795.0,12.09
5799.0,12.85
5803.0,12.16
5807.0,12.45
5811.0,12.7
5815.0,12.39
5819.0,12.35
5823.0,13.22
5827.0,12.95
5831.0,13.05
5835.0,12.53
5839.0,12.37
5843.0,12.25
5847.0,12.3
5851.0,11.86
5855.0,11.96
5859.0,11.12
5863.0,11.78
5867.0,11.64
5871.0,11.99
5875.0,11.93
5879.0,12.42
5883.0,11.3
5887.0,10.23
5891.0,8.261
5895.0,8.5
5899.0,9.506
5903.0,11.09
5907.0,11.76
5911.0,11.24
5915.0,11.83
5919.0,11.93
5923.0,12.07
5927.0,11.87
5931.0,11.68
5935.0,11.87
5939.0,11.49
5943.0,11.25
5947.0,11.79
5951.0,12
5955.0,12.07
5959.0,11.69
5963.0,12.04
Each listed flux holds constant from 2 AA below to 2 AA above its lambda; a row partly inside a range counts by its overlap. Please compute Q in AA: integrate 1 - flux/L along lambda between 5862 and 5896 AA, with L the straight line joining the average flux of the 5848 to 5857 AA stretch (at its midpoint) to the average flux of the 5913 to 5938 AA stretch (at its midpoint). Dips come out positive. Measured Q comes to 2.8 AA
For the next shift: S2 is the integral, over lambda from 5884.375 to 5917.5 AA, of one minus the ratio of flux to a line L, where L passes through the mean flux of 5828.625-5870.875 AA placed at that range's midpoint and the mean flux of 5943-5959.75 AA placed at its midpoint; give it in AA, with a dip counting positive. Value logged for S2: 4.5 AA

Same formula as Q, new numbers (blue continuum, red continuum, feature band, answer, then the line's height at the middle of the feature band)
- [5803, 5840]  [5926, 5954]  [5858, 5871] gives 0.7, 12.3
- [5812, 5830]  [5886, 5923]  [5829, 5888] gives -0.9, 11.8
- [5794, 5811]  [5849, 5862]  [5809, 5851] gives -1.9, 12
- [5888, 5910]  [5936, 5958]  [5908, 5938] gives -2.7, 10.8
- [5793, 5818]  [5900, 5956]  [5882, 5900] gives 3.7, 11.9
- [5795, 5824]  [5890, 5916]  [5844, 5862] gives -0.5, 11.5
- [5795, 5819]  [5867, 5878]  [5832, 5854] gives -0.2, 12.2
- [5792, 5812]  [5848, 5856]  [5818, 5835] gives -0.9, 12.2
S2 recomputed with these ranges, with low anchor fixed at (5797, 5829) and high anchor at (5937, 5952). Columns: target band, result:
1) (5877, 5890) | 1.1 AA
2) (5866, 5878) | 0.3 AA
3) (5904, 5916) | 0.3 AA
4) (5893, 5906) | 2.3 AA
